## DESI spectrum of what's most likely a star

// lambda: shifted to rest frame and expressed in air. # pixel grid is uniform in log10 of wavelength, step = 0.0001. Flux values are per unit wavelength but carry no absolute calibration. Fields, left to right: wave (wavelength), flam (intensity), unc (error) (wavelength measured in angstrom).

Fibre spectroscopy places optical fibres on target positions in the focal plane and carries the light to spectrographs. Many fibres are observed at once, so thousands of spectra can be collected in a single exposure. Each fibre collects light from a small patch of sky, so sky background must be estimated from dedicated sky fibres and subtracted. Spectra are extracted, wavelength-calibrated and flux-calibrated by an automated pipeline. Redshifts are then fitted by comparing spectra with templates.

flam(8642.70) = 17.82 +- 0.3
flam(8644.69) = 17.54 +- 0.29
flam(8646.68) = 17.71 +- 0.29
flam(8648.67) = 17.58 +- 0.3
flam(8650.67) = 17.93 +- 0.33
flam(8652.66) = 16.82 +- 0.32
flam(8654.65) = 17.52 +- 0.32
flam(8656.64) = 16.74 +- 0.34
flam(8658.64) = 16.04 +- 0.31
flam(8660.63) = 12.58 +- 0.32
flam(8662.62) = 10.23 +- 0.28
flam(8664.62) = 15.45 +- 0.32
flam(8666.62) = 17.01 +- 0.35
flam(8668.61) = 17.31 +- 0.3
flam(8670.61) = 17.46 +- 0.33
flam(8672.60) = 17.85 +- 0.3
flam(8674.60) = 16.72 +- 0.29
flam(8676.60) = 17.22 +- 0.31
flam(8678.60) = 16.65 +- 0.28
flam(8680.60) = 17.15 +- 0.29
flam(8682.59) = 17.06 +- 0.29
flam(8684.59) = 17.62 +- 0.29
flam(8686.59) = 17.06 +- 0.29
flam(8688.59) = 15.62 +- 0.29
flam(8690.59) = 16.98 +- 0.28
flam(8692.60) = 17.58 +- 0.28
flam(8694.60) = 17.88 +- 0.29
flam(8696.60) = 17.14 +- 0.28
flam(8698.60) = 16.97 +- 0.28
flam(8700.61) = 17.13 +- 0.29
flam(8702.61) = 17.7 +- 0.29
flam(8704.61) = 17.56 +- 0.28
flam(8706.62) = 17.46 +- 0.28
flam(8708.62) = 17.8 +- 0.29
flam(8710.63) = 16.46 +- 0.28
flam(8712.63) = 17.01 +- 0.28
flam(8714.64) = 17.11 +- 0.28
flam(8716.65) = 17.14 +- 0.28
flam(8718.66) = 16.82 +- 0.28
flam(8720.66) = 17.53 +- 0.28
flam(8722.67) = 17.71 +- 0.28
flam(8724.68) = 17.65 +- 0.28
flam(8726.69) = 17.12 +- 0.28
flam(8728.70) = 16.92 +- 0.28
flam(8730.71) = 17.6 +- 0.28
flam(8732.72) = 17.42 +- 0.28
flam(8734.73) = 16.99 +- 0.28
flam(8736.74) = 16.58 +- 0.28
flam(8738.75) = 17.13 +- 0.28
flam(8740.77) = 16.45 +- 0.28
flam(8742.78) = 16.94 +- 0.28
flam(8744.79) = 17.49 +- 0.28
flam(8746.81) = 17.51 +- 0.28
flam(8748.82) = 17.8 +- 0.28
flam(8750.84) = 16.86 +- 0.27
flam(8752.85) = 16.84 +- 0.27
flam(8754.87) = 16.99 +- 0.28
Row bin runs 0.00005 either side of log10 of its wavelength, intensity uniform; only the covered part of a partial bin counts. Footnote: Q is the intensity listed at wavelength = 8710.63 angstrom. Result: 16.46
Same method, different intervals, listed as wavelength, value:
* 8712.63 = 17.01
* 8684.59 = 17.62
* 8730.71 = 17.6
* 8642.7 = 17.82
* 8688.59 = 15.62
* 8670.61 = 17.46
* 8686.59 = 17.06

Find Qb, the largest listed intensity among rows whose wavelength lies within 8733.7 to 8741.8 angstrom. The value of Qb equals 17.13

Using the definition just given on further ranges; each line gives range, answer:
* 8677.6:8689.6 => 17.62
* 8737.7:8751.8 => 17.8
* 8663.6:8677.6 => 17.85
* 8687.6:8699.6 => 17.88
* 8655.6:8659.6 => 16.74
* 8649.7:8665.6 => 17.93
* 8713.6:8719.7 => 17.14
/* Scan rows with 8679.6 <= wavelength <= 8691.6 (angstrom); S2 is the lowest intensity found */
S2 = 15.62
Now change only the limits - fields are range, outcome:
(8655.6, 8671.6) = 10.23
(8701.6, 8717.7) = 16.46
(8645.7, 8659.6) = 16.04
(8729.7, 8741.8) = 16.45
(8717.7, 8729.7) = 16.82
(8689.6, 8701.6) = 16.97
